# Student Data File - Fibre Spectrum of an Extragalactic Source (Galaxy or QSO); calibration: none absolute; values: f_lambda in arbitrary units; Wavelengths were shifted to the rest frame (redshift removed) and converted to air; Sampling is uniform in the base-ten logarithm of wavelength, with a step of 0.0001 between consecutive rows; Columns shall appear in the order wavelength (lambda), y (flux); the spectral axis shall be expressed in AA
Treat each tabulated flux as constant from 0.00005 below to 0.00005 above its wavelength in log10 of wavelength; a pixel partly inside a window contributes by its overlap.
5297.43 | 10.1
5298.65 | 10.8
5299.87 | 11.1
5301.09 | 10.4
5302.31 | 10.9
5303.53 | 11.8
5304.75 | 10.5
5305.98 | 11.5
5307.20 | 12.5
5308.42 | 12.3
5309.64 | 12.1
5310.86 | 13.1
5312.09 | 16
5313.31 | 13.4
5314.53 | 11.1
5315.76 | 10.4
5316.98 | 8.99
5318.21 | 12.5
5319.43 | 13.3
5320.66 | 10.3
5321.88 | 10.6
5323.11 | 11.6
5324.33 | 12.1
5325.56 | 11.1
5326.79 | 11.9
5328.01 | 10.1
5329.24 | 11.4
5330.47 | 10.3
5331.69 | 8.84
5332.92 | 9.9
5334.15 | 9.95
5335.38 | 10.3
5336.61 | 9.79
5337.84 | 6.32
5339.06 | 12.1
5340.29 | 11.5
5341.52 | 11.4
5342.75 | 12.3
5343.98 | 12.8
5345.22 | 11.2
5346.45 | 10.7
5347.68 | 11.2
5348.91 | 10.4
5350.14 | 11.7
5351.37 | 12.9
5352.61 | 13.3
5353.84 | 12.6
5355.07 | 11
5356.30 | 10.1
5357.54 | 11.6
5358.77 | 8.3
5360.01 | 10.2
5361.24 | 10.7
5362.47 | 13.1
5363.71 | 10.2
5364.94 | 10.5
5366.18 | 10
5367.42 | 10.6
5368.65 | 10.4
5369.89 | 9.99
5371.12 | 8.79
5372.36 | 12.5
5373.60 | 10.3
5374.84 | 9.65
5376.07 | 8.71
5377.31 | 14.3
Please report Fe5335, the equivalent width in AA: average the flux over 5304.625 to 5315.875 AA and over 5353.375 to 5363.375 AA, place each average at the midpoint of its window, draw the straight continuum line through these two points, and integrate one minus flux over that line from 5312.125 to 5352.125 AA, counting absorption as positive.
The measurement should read 2.2 AA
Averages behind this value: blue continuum 12.4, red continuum 10.9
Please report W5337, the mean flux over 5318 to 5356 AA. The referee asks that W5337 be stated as 11.1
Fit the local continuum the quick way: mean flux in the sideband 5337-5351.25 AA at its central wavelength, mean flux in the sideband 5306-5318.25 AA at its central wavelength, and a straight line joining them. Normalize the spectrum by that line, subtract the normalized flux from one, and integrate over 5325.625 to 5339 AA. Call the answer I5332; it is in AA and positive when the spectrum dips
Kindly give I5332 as 1.74 AA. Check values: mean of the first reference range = 12.2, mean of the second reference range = 11.1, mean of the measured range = 10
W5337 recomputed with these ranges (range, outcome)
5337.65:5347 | 11.3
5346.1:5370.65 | 11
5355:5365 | 10.6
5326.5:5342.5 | 10.3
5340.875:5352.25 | 11.7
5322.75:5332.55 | 10.9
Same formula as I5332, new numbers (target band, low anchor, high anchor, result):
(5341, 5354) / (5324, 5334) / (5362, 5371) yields -1.5 AA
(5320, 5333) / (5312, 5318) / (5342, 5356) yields 1.0 AA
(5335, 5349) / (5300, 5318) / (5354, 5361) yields 0.0 AA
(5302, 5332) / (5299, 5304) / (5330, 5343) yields -2.6 AA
